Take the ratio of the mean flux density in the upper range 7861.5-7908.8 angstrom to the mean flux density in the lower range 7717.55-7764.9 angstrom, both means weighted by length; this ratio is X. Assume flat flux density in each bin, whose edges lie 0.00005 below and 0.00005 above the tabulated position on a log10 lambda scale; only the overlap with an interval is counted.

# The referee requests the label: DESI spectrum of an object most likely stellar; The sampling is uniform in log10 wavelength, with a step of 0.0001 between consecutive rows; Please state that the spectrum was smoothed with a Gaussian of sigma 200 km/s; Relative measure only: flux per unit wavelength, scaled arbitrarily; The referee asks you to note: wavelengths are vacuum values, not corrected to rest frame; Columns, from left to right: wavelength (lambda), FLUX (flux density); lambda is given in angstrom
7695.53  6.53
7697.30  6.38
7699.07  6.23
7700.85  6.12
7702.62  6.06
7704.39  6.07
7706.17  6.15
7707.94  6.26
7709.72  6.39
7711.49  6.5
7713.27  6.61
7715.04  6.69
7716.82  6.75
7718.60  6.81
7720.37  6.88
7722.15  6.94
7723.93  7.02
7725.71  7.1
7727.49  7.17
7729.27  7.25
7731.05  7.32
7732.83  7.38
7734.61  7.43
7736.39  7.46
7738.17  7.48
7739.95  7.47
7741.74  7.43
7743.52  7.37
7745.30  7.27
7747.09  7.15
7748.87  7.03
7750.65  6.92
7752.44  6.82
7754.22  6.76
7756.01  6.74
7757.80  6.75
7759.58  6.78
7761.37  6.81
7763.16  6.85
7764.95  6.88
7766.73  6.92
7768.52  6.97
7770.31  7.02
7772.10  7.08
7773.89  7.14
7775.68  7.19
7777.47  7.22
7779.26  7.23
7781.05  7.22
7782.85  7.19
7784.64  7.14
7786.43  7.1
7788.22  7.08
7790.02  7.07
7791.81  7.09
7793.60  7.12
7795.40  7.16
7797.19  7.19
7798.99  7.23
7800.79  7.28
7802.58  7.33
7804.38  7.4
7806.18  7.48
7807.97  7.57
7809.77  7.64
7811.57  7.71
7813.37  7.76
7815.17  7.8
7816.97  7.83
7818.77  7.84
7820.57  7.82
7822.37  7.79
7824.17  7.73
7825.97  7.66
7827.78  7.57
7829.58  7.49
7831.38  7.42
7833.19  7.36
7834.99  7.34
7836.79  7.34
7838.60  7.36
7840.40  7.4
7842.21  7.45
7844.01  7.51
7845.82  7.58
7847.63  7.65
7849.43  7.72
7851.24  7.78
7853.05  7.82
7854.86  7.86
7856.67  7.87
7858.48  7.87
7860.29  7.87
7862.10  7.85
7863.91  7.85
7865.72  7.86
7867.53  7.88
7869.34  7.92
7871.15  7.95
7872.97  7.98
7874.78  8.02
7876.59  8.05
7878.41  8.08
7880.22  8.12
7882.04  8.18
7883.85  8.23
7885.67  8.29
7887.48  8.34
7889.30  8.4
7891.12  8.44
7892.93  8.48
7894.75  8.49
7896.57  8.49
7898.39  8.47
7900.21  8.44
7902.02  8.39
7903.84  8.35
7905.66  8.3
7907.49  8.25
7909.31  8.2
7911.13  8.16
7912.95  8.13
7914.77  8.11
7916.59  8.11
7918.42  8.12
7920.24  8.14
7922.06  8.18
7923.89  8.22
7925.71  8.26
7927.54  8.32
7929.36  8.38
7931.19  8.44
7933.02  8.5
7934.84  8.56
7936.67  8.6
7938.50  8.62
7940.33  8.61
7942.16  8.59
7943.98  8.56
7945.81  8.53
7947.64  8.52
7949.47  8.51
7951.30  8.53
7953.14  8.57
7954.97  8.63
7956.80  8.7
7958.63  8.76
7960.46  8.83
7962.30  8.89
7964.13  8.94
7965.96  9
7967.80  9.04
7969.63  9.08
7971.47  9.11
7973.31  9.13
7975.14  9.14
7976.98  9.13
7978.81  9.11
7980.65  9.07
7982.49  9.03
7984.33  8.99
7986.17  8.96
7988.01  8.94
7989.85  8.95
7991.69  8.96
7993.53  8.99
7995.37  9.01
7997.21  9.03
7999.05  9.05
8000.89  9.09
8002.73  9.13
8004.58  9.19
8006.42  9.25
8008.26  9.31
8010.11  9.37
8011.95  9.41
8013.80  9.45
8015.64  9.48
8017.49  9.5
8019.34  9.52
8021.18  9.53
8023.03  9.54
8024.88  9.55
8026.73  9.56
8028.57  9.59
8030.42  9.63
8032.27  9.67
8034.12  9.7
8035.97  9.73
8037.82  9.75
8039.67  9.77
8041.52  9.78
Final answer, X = 1.16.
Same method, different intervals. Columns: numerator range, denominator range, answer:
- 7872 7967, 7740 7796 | 1.19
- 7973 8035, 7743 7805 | 1.31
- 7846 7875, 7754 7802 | 1.11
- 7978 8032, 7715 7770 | 1.31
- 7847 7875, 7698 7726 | 1.20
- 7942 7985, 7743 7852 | 1.21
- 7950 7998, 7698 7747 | 1.30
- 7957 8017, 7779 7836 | 1.22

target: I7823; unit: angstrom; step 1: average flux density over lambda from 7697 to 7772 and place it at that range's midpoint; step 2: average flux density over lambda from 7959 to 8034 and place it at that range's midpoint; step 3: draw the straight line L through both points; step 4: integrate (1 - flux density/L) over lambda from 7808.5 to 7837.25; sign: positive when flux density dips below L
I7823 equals 0.1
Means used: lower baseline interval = 6.87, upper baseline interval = 9.21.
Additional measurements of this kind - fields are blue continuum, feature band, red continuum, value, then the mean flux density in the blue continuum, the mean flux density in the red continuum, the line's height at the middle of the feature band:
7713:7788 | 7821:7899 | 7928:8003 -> 0.9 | 7.07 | 8.83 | 7.97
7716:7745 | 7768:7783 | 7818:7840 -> 0.5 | 7.21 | 7.56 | 7.37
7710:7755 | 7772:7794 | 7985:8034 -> 1.0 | 7.07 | 9.3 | 7.48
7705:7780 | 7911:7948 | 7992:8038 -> 1.2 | 6.98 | 9.39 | 8.64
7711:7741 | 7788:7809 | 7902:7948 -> 0.8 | 7.08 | 8.35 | 7.54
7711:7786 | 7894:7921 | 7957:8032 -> 0.5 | 7.05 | 9.18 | 8.43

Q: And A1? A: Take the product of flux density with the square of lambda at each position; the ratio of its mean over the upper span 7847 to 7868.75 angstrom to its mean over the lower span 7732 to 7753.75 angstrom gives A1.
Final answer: 1.11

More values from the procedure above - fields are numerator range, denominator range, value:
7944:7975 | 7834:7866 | 1.18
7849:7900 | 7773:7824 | 1.12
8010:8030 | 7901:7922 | 1.19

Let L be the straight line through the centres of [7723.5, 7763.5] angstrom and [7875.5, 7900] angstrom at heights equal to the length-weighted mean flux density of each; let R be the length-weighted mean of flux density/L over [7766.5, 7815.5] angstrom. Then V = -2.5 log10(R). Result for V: 0.04 mag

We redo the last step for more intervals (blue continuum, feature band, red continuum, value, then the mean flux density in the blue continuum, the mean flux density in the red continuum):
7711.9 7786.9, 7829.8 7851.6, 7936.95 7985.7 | 0.048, 7.06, 8.83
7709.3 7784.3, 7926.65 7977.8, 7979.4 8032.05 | 0.010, 7.04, 9.26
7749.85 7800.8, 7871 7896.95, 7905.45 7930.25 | -0.042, 7.03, 8.2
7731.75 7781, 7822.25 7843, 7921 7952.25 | 0.028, 7.1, 8.46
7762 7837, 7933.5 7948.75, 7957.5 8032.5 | 0.013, 7.34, 9.19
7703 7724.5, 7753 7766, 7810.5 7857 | 0.028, 6.57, 7.63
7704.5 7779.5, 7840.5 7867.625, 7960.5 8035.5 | 0.030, 6.97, 9.22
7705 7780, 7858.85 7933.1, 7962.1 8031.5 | 0.017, 6.98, 9.21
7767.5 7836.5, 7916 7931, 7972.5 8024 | 0.035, 7.37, 9.19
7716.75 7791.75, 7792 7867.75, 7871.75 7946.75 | 0.014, 7.09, 8.32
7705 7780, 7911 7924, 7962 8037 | 0.049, 6.98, 9.24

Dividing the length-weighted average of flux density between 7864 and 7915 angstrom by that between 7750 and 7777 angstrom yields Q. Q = 1.19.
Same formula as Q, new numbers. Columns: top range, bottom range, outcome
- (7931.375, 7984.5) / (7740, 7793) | 1.25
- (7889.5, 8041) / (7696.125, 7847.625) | 1.24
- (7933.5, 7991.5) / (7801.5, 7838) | 1.16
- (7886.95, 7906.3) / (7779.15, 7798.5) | 1.18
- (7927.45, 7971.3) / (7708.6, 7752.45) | 1.23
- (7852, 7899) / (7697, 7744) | 1.18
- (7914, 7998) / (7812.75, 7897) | 1.11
